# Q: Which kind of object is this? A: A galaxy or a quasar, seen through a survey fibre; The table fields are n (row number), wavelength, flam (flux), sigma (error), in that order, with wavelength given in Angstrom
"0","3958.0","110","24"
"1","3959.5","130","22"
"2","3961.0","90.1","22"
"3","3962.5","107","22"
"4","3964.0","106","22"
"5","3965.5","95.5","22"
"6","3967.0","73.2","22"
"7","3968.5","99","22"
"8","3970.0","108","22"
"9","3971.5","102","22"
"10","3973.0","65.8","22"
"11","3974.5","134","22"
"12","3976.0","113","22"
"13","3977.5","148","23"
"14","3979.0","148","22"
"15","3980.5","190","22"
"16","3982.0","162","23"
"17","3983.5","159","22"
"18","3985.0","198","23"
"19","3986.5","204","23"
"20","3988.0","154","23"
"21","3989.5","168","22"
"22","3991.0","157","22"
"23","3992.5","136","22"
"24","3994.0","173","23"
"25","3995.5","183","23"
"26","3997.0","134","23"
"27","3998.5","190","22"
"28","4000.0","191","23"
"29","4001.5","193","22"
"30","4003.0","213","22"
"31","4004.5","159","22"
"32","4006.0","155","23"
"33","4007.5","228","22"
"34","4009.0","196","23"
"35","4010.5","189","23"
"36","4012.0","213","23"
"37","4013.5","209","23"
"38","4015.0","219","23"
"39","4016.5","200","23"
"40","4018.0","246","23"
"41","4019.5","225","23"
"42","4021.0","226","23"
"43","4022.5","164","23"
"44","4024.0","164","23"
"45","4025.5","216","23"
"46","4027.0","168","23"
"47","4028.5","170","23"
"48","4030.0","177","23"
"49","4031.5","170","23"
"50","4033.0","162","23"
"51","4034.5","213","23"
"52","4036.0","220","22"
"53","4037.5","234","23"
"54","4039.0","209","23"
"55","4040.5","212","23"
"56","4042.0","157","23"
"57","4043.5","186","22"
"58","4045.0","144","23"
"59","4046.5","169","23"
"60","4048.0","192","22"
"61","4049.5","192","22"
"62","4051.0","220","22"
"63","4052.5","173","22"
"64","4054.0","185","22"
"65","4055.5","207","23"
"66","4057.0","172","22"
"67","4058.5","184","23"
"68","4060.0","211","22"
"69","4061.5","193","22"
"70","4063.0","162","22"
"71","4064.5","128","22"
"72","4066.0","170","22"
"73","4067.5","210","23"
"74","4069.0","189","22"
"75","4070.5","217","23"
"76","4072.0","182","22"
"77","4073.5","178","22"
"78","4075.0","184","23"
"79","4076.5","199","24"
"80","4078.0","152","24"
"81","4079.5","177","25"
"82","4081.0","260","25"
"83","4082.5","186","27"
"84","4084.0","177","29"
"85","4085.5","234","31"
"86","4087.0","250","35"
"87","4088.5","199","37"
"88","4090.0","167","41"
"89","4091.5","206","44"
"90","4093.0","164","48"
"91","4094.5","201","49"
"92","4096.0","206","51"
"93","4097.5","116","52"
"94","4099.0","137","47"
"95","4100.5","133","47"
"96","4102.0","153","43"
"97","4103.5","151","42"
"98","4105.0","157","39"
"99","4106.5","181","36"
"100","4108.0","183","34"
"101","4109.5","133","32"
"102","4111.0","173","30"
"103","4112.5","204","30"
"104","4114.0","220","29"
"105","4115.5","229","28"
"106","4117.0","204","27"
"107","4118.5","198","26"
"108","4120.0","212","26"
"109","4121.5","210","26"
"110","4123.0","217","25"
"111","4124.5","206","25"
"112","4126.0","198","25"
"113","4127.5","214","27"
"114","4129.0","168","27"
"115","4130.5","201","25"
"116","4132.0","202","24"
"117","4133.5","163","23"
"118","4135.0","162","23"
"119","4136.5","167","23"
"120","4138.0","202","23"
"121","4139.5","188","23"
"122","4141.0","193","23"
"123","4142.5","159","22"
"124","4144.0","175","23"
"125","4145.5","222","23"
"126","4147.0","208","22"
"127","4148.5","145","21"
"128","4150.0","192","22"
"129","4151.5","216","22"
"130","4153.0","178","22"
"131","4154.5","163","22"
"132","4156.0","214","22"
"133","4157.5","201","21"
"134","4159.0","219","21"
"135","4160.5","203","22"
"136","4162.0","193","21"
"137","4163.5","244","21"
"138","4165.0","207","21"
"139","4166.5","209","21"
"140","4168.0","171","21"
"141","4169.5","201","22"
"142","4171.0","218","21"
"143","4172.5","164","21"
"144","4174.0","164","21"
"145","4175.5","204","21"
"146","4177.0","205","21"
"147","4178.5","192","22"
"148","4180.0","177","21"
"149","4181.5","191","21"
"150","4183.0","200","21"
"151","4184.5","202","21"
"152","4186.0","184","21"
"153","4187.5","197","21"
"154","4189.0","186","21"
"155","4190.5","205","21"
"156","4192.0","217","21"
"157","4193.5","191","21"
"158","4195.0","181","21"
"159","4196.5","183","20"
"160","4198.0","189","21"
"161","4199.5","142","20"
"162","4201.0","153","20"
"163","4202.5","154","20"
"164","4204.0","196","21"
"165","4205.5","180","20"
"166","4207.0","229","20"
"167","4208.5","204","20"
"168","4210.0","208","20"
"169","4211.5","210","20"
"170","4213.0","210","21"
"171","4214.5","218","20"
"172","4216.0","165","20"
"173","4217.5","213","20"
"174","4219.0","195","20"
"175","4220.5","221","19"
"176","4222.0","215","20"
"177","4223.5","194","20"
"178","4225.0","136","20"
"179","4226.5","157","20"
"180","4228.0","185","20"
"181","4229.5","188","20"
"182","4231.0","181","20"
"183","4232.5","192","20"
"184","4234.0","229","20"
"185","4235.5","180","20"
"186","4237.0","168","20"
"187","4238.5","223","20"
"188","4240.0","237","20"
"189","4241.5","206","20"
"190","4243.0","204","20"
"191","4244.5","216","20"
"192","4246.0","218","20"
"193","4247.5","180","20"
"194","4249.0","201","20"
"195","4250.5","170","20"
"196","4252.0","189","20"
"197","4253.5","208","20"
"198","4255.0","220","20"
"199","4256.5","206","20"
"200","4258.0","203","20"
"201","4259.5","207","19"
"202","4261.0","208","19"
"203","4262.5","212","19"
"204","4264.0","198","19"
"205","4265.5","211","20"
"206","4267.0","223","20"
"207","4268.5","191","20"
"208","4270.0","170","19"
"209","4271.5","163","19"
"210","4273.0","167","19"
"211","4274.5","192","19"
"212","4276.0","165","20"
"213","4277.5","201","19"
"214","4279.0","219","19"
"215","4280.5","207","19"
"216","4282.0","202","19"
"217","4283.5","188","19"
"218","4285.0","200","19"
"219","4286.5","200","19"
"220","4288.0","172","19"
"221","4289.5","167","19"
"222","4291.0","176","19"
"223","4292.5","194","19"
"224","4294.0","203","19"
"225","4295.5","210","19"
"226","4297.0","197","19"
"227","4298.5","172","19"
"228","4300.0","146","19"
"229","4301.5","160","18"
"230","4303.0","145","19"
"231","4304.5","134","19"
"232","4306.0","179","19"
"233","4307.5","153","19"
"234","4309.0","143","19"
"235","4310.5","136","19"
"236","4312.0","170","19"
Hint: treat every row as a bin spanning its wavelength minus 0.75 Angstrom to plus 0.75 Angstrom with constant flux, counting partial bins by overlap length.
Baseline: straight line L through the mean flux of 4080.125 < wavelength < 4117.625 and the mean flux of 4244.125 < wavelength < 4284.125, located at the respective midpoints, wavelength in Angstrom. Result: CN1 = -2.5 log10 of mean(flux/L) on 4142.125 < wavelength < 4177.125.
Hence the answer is -0.031 mag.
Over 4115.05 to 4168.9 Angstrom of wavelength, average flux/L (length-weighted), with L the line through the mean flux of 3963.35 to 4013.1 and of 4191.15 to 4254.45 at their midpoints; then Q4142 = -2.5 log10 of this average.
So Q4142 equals -0.09 mag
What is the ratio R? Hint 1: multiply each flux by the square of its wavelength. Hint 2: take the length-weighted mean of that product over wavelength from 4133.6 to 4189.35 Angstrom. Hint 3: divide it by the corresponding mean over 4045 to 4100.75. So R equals 1.08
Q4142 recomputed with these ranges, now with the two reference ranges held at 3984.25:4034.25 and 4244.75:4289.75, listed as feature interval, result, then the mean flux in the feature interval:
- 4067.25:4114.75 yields 0.04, 183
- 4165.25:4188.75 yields 0.00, 192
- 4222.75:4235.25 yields 0.07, 183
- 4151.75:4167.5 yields -0.06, 203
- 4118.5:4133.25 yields -0.06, 201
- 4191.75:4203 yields 0.11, 175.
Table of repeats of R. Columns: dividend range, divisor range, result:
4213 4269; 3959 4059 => 1.30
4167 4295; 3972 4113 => 1.17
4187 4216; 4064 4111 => 1.12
